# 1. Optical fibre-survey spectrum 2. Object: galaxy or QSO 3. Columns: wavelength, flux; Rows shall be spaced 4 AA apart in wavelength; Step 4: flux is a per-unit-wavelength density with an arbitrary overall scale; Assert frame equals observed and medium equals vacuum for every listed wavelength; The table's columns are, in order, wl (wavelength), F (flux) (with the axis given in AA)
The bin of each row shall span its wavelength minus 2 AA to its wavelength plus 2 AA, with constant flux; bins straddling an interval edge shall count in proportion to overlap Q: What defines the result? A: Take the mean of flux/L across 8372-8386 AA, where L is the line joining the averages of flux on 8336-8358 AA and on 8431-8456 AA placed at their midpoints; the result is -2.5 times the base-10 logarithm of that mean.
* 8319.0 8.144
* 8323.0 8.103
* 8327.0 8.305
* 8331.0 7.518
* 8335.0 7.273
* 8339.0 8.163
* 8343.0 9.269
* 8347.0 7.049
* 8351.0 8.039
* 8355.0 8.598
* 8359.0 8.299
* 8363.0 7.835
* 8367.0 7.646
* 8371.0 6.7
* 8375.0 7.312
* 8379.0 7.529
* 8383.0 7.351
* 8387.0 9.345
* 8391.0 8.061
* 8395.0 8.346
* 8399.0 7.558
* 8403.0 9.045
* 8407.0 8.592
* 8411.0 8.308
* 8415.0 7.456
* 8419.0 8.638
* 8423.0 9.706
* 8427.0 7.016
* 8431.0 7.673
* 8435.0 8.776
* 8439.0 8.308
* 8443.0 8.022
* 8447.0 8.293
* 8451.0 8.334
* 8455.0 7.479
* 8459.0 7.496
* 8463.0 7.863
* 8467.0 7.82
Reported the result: 0.10 mag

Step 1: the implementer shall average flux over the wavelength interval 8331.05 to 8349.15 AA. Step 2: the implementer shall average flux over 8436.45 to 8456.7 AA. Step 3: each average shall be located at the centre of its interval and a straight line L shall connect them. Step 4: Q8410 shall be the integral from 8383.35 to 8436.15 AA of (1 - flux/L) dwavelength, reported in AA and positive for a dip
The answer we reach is -1.8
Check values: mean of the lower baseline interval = 7.89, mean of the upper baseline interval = 8.11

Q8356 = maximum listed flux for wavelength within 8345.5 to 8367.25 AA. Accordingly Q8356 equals 8.598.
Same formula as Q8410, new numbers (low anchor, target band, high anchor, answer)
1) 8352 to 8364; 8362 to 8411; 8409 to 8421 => 1.4 AA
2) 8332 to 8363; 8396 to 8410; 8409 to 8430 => -0.4 AA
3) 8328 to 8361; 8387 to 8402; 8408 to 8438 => -0.1 AA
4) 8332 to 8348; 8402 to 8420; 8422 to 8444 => -0.5 AA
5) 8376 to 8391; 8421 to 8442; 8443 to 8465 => -0.9 AA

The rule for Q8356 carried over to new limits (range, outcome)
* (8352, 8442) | 9.706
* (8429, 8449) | 8.776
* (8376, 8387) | 9.345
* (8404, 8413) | 8.592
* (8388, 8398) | 8.346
